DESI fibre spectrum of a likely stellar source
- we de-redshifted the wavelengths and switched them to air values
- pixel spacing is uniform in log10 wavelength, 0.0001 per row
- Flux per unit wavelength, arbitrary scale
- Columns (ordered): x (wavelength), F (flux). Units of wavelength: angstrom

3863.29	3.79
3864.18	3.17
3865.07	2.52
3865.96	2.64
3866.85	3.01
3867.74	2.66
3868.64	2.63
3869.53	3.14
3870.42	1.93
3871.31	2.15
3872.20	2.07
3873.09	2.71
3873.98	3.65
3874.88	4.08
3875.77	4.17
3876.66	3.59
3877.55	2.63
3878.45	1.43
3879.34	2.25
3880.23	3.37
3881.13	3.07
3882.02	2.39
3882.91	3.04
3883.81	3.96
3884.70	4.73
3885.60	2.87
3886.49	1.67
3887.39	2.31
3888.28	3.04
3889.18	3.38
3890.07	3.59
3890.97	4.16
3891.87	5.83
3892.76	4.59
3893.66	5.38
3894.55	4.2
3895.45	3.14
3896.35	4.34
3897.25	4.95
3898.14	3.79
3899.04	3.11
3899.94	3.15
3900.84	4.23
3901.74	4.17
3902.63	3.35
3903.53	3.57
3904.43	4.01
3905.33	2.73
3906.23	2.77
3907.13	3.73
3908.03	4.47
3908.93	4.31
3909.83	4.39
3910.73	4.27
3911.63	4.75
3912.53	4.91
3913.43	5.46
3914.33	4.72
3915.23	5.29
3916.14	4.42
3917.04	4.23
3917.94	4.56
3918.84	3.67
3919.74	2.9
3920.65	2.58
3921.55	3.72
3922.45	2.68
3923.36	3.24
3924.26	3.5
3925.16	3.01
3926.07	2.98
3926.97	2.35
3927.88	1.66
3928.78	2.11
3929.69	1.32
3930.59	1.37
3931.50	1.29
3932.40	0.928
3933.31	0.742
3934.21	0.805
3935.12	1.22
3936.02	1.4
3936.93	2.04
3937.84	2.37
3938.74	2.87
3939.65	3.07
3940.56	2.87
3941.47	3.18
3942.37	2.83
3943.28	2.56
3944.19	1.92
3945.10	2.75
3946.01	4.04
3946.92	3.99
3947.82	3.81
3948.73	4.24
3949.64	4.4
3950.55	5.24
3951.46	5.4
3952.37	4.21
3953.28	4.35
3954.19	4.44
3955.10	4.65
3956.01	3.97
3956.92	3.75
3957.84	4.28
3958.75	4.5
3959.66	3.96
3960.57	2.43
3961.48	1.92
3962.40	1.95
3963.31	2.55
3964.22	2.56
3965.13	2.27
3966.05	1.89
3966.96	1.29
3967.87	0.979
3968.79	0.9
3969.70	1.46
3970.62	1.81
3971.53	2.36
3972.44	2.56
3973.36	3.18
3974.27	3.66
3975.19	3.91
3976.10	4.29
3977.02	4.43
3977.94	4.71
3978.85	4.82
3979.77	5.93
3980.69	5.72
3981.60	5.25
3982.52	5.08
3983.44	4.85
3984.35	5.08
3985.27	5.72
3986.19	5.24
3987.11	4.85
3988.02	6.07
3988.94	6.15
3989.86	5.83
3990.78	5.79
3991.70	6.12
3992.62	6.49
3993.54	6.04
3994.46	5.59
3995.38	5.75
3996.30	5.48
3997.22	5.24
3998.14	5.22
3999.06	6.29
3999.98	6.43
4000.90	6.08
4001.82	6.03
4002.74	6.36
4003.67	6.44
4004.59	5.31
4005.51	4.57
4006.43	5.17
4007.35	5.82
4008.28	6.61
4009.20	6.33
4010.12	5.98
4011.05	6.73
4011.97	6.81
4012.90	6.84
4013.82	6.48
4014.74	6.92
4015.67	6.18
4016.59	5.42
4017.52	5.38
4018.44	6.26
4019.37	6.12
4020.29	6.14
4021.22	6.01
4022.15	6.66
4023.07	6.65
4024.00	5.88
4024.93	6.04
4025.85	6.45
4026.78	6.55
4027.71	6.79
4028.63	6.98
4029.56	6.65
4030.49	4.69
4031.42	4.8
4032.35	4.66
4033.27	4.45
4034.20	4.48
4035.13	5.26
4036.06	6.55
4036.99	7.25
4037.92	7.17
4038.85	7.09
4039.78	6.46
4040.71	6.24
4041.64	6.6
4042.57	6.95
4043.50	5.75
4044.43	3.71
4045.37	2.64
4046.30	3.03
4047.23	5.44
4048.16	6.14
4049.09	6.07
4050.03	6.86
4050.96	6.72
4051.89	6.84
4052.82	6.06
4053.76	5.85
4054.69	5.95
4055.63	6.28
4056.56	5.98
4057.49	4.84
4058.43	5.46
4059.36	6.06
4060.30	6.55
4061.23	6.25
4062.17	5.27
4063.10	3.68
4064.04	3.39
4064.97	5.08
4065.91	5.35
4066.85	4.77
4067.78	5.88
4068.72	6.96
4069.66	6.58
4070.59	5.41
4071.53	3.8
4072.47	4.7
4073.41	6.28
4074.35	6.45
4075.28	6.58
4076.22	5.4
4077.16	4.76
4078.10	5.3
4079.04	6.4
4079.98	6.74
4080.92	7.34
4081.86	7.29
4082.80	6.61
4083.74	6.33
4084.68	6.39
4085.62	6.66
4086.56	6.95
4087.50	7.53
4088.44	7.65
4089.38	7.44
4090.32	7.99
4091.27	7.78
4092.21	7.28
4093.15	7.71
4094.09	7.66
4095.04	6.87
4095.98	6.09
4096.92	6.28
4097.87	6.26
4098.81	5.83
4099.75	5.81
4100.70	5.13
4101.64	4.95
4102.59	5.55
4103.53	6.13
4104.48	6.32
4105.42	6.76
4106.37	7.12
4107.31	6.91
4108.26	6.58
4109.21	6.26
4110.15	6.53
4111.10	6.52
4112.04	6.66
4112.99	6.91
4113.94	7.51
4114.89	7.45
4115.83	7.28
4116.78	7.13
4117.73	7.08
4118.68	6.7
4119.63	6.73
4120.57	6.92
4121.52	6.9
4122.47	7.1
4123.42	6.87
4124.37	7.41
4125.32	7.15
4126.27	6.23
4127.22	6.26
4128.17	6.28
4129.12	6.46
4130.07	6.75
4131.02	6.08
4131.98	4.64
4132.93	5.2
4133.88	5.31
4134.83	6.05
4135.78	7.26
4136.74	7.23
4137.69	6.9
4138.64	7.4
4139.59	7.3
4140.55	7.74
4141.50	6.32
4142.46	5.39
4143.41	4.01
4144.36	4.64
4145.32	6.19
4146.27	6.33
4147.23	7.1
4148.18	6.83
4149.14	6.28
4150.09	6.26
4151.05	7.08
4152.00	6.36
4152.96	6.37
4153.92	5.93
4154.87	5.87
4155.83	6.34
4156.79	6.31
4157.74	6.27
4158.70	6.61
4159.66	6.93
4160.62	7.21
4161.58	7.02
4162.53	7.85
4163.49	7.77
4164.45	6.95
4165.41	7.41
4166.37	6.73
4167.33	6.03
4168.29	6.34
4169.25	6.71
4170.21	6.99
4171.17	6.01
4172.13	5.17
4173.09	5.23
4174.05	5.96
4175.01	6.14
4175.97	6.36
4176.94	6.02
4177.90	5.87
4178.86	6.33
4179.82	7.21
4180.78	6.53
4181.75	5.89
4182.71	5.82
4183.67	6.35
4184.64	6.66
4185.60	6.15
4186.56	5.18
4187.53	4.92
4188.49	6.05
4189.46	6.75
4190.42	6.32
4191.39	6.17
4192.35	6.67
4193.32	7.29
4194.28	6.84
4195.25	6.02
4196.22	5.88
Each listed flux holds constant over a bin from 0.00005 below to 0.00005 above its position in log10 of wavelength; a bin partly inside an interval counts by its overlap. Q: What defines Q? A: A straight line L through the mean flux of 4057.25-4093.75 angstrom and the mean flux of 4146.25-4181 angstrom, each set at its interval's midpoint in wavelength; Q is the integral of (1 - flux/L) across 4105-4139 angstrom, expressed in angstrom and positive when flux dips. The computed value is -1.9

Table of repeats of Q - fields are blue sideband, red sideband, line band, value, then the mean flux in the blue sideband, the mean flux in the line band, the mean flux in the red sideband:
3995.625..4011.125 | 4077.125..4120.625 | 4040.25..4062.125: 1.89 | 5.86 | 5.74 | 6.7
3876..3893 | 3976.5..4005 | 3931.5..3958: 8.62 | 3.25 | 3.14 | 5.62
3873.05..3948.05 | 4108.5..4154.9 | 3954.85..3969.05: 4.48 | 3.27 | 2.74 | 6.52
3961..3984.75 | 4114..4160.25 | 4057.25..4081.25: -1.93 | 3.28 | 5.58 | 6.49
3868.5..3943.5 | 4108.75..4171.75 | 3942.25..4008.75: -1.66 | 3.22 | 4.37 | 6.58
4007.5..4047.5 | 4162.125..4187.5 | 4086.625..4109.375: -1.98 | 5.95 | 6.67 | 6.34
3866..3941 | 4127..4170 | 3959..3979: 6.77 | 3.21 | 2.71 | 6.46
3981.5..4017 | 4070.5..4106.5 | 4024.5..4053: 1.20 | 5.87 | 5.85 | 6.4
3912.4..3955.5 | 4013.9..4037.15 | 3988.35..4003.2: -2.60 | 3.16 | 5.93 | 5.96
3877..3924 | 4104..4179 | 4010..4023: -3.16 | 3.72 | 6.3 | 6.52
